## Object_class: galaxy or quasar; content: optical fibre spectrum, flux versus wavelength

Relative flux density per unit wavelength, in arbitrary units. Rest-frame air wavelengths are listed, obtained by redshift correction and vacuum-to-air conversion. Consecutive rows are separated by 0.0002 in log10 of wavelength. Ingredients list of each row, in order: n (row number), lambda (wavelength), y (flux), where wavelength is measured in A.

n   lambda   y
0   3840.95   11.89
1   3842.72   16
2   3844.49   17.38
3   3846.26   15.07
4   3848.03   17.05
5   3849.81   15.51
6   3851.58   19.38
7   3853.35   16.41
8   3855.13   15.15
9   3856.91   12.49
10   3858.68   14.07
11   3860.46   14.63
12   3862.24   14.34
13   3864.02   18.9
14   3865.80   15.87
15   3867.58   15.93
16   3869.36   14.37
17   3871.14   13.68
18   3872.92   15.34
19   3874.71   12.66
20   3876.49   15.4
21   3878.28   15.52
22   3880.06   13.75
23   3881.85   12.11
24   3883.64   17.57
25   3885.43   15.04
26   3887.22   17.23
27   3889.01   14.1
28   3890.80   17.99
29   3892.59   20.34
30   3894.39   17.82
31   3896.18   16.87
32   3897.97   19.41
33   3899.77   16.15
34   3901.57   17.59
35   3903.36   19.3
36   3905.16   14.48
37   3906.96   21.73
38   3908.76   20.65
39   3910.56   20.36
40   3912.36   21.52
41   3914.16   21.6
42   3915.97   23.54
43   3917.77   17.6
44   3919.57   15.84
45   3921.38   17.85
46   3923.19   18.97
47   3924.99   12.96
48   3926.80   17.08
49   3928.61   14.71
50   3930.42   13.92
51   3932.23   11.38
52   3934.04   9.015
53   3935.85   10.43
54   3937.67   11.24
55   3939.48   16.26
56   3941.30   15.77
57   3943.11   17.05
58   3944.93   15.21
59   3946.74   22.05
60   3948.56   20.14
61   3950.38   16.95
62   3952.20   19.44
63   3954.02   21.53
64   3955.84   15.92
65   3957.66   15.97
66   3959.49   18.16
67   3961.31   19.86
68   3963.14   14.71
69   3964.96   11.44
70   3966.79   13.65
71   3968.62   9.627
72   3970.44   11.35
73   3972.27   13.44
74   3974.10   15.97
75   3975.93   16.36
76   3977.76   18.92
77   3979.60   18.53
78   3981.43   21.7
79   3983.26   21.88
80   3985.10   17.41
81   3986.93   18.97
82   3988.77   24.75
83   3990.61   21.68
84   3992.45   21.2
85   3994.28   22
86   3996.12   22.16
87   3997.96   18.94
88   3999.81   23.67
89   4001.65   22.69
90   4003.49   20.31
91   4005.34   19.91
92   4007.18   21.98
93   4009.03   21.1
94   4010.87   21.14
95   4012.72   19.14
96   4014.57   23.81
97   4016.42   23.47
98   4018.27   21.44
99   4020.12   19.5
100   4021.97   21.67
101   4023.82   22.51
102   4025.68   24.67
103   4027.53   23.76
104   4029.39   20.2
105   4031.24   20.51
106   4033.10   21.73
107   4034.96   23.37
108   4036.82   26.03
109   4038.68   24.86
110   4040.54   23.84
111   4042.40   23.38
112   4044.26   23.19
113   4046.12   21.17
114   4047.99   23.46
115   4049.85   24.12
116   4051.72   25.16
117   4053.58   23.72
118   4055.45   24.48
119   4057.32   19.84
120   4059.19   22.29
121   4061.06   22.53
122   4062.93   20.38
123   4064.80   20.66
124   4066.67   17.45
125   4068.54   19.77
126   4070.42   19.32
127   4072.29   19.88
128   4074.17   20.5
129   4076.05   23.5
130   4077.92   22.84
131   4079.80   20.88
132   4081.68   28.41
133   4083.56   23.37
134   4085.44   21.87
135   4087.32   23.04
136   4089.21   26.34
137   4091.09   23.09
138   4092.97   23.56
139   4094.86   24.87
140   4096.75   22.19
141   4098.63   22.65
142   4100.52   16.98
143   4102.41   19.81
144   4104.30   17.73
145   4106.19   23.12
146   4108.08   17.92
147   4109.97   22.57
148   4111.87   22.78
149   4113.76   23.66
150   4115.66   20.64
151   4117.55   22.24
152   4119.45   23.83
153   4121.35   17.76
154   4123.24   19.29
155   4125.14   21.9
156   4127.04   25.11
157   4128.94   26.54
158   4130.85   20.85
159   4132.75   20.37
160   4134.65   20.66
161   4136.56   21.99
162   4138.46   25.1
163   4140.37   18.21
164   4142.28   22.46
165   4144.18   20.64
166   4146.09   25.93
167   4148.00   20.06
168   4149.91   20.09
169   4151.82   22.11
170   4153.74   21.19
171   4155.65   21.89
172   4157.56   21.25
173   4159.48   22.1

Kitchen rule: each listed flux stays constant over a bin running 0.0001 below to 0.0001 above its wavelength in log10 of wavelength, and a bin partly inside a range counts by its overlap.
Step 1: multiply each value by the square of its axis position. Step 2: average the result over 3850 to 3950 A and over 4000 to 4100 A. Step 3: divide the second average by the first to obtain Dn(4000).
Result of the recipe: 1.47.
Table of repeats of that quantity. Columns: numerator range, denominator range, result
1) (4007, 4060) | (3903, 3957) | 1.39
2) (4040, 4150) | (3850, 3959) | 1.47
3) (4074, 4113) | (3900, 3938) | 1.45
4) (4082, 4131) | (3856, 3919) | 1.46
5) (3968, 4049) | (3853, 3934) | 1.35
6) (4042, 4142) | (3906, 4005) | 1.33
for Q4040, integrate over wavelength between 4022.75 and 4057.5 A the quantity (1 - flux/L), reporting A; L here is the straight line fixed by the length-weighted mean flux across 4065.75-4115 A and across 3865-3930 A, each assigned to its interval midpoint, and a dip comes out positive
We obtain -4.5 A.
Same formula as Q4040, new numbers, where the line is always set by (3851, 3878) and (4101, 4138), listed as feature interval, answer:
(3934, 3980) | 4.4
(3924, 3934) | 1.9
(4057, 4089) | -2.1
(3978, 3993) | -2.0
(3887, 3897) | -1.0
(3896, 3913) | -2.8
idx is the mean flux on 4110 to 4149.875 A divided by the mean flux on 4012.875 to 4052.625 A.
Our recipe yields 0.96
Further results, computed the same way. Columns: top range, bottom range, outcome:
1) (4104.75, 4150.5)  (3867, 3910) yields 1.32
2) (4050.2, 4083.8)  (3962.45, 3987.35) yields 1.38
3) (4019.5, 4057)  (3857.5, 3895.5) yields 1.48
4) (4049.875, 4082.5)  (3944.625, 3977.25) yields 1.35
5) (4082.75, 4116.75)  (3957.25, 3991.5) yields 1.29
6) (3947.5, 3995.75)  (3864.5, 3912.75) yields 1.06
